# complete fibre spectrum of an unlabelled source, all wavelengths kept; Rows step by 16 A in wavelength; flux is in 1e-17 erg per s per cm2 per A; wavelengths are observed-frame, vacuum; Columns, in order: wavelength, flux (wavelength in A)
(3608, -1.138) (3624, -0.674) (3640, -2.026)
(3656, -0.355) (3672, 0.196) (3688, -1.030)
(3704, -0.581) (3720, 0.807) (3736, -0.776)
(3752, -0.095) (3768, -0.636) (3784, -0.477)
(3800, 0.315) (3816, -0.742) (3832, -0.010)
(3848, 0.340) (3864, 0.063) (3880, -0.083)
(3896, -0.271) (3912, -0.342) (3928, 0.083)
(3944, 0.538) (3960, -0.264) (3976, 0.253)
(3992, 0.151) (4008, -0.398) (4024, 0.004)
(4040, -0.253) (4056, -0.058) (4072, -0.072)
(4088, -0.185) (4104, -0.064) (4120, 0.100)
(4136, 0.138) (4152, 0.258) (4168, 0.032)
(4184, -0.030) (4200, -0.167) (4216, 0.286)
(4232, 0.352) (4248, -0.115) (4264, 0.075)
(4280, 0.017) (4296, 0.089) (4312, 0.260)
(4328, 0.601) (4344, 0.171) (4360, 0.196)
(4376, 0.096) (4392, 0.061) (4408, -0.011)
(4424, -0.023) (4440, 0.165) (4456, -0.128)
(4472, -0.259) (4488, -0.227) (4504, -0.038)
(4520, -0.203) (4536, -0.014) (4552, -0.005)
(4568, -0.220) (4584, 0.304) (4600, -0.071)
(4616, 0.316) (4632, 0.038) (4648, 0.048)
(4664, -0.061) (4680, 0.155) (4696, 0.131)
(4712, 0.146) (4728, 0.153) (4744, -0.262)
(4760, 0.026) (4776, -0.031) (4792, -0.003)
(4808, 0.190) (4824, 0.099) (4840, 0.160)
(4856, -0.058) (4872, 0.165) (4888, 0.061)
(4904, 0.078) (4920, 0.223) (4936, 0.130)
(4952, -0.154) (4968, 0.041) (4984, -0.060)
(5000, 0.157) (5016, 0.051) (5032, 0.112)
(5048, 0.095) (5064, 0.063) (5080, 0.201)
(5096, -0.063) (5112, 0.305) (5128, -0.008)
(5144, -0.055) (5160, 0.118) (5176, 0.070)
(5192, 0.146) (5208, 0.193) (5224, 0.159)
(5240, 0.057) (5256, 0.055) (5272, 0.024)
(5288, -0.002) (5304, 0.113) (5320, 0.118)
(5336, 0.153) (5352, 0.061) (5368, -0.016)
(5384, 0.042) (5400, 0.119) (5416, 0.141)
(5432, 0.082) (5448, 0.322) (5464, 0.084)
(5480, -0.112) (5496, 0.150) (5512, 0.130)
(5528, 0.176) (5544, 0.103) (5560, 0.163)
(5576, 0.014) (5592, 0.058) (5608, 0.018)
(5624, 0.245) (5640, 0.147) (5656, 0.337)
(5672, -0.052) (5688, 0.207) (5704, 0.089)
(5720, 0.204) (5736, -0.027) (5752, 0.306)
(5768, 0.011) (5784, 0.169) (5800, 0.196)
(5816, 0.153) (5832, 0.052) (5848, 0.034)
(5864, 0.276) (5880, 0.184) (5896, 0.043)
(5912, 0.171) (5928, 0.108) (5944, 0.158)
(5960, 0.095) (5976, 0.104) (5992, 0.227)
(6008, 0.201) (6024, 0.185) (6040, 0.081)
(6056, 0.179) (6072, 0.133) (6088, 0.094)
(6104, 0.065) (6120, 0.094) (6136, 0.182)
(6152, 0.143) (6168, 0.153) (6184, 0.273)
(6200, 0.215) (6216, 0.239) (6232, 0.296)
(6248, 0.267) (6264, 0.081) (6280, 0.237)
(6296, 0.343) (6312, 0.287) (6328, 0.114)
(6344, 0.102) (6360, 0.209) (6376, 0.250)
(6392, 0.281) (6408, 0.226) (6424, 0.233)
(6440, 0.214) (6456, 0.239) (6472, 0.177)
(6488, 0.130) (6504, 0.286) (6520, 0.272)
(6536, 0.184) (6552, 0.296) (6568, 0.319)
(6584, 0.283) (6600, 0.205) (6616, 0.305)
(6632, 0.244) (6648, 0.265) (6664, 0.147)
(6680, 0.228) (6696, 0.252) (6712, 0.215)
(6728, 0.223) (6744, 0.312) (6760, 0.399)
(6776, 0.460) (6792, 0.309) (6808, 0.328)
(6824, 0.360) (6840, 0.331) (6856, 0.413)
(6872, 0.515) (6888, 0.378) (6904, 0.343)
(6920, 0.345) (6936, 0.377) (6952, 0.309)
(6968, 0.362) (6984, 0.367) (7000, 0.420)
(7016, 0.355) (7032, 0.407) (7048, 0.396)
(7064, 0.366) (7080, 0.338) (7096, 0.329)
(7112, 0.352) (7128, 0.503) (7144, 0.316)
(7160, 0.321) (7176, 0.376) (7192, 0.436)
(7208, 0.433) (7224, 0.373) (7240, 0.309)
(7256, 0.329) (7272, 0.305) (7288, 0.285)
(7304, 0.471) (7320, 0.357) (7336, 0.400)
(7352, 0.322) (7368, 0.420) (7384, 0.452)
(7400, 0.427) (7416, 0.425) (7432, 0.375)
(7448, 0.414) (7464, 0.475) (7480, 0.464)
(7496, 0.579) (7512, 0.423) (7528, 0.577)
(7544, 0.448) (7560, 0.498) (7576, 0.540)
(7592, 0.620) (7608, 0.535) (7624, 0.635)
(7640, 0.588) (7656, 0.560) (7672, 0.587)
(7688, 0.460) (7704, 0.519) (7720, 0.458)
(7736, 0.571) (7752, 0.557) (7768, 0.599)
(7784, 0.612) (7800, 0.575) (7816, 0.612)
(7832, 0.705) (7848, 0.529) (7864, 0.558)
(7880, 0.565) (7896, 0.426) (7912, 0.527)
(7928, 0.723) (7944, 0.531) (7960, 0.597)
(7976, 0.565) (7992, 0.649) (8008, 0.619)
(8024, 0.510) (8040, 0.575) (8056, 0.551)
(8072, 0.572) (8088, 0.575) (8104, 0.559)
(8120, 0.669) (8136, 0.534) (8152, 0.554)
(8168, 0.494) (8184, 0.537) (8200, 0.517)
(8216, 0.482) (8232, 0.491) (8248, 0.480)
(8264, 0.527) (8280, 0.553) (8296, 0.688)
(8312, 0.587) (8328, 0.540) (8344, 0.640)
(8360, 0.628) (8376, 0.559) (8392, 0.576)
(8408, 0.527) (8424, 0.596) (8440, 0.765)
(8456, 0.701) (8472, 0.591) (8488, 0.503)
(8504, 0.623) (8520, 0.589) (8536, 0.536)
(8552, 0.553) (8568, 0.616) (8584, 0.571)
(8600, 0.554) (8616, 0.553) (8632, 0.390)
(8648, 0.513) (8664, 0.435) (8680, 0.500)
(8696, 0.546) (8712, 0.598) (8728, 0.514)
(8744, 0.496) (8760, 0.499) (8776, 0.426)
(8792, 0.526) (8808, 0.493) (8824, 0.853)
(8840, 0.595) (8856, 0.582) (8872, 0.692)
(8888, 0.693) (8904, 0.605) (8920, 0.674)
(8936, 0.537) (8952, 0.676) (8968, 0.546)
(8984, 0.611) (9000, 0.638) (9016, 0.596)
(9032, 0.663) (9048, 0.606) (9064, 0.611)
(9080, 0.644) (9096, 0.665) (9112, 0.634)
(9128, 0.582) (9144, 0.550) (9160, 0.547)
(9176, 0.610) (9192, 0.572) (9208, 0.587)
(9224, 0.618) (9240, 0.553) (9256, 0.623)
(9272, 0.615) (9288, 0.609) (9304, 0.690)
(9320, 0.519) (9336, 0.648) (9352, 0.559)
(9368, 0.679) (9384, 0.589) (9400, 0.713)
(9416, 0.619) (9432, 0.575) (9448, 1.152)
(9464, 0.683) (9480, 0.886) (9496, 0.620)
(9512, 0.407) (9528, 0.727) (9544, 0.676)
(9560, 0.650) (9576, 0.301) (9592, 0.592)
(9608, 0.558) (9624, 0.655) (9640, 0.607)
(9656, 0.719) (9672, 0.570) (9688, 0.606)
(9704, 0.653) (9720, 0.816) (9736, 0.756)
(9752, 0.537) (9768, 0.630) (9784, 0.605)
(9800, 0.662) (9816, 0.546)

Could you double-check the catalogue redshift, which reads 0.692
